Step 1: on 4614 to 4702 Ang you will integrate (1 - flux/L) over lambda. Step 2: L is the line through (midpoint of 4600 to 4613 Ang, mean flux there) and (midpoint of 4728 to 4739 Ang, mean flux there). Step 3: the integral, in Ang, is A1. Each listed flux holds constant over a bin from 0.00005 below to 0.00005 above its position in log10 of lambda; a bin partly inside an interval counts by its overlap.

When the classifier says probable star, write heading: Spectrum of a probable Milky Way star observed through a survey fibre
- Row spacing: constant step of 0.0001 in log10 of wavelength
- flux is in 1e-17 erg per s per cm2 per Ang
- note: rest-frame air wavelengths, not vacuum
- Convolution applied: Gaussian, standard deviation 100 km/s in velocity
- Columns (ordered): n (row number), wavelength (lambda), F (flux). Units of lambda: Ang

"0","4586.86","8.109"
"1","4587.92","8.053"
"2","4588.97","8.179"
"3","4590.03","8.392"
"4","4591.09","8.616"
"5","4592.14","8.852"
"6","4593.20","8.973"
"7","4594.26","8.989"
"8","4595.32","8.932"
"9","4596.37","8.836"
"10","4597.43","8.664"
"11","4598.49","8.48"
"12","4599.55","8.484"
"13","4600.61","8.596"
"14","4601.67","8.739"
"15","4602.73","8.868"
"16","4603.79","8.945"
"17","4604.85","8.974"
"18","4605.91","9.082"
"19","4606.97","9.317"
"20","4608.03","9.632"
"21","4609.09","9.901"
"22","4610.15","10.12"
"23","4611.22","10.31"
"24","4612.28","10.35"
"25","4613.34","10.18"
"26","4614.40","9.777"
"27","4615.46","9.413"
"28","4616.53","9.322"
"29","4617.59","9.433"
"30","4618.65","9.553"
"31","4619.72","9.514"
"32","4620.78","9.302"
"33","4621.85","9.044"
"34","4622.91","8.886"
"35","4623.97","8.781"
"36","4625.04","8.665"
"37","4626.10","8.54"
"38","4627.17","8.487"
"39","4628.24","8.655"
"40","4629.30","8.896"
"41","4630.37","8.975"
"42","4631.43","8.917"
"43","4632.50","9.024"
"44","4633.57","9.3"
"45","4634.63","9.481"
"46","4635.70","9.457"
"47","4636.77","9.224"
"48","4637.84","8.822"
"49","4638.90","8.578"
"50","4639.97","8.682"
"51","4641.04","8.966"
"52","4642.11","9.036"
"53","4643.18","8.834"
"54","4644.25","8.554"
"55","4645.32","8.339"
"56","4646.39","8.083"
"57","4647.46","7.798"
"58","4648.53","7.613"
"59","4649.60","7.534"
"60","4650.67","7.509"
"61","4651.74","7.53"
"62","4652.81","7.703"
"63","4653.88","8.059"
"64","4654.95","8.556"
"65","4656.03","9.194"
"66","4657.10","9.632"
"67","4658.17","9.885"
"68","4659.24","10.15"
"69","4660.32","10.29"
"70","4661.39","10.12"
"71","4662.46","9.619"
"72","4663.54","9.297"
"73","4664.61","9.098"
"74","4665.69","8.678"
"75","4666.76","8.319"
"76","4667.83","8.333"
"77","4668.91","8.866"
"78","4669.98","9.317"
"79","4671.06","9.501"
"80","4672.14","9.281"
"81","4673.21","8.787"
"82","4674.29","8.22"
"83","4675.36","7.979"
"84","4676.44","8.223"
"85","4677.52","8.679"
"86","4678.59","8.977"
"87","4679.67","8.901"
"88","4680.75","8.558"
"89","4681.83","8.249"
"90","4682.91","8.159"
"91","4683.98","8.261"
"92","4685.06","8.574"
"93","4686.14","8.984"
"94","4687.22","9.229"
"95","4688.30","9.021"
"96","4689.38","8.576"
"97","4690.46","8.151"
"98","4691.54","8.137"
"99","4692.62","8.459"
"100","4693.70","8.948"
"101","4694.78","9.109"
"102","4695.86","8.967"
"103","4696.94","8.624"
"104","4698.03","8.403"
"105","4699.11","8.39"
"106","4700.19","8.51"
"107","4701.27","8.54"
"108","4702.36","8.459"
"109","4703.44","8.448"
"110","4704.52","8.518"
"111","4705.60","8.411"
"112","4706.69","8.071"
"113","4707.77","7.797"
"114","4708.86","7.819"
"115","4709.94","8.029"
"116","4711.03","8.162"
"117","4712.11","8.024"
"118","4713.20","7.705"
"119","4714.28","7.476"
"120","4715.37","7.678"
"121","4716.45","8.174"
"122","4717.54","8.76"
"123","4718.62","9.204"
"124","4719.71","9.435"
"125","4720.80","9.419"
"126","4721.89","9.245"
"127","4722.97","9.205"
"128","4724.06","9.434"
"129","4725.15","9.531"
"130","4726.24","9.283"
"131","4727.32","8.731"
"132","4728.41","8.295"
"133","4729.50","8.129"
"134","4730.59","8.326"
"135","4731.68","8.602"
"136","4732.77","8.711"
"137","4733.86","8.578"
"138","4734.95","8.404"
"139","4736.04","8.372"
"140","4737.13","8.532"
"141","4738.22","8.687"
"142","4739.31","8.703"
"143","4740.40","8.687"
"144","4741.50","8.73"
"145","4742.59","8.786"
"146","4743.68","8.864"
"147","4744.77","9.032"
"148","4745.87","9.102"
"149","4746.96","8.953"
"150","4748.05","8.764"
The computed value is 2.2 Ang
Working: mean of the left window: 9.41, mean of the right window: 8.47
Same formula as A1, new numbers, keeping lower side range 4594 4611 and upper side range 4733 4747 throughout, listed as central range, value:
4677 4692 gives 0.4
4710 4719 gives 0.7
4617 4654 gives 1.2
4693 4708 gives 0.5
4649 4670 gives 0.1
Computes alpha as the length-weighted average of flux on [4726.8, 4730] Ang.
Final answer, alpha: 8.38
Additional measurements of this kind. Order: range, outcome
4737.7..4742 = 8.69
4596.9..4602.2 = 8.59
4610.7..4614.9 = 10.2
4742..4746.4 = 8.94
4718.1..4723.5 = 9.3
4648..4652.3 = 7.55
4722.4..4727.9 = 9.24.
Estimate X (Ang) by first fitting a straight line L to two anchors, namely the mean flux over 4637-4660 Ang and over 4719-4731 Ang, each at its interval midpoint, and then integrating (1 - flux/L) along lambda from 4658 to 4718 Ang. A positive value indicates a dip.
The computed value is 1.0 Ang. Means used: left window 8.55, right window 9.01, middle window 8.63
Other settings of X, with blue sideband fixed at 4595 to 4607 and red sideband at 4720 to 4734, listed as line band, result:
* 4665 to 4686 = 0.5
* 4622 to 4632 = 0.1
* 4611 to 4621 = -1.0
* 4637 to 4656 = 1.2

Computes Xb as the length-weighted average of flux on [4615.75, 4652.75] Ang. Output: 8.73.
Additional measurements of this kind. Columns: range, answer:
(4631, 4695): 8.75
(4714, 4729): 8.87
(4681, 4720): 8.42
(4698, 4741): 8.52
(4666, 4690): 8.68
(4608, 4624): 9.62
